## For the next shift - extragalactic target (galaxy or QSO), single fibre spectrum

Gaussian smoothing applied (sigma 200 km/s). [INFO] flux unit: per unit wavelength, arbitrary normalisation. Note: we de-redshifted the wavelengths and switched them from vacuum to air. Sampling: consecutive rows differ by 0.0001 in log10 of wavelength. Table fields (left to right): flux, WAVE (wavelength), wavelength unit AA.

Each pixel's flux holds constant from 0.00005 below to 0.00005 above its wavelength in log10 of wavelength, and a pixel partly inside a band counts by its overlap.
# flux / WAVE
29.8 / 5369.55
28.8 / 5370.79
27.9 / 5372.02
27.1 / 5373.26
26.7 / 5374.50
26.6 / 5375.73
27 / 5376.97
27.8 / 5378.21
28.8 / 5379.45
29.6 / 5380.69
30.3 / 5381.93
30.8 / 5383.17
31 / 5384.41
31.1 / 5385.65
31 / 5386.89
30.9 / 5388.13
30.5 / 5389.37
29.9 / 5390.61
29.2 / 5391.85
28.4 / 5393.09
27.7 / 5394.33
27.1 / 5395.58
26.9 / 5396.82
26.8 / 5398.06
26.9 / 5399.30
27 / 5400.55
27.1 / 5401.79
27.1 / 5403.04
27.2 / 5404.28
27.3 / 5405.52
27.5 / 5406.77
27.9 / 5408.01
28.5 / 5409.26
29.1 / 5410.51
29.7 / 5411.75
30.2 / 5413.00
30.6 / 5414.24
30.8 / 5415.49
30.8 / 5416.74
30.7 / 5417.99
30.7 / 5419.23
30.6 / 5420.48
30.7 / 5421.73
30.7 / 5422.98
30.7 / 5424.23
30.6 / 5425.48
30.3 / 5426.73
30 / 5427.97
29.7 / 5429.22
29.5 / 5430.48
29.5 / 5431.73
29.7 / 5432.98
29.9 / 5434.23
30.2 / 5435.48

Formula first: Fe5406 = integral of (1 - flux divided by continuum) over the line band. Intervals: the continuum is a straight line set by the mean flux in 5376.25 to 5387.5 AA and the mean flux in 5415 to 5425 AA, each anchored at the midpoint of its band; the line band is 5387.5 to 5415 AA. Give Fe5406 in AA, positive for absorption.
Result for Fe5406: 1.7 AA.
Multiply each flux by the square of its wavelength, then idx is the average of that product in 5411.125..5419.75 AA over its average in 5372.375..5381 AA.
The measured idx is 1.12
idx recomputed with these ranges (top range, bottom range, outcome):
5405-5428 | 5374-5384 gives 1.06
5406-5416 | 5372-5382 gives 1.06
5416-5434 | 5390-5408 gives 1.11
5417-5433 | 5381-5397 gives 1.03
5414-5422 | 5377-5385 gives 1.05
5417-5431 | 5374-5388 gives 1.06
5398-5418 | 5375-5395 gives 0.98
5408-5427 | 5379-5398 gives 1.04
